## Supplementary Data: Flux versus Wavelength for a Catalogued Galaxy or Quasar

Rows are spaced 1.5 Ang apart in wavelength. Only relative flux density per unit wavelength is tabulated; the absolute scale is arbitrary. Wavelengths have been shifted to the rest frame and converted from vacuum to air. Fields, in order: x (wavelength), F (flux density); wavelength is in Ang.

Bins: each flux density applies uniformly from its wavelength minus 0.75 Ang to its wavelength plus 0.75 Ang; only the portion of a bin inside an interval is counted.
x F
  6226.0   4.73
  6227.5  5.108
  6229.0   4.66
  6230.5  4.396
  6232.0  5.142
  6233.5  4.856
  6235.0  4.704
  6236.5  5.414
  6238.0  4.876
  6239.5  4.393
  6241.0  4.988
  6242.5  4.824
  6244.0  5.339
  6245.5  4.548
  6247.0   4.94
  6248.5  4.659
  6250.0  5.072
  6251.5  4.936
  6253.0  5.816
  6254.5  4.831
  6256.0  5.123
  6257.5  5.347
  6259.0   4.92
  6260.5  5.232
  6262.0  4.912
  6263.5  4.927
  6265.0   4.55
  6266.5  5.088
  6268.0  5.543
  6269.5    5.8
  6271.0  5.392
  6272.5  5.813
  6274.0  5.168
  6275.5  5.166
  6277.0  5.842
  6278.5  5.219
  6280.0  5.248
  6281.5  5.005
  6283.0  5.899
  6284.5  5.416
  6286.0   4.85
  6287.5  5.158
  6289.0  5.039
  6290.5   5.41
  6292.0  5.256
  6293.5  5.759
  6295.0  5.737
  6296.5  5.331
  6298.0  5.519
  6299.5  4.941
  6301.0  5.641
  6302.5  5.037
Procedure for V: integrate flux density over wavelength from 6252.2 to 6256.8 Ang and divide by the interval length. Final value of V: 5.25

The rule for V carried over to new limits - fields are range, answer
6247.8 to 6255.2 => 5.07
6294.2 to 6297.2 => 5.54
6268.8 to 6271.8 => 5.6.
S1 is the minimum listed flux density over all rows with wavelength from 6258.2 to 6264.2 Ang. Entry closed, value 4.912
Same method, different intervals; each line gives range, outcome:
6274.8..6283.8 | 5.005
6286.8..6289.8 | 5.039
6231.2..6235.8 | 4.704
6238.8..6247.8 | 4.393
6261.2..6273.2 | 4.55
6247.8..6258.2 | 4.659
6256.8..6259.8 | 4.92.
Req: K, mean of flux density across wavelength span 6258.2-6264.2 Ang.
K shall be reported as 5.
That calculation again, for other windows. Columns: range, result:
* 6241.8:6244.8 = 5.08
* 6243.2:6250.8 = 4.91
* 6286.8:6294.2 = 5.32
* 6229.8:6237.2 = 4.9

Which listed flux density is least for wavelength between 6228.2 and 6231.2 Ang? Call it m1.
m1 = 4.396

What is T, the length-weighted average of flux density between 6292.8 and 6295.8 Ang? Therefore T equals 5.74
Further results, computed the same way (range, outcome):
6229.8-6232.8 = 4.78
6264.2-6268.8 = 5.07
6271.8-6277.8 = 5.49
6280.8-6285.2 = 5.45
